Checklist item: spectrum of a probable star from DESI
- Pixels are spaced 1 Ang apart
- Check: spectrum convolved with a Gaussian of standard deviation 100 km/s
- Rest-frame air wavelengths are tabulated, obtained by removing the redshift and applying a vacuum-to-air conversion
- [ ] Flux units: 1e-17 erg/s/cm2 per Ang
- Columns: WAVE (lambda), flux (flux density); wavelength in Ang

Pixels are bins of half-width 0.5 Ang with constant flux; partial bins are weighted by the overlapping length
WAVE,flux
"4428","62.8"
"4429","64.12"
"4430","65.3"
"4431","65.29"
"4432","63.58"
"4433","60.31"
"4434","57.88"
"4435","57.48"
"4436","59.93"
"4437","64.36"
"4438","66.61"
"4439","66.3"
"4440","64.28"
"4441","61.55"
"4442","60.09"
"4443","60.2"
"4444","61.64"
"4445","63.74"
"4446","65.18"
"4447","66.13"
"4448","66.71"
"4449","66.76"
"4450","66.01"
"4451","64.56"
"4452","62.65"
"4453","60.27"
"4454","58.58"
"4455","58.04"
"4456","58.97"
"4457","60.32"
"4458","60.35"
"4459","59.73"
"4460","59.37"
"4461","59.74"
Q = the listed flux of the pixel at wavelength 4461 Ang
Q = 59.74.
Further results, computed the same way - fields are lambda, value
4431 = 65.29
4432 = 63.58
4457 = 60.32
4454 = 58.58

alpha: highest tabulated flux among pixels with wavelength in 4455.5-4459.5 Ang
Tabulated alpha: 60.35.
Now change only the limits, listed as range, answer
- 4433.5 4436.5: 59.93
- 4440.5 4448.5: 66.71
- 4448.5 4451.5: 66.76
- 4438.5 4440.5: 66.3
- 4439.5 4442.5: 64.28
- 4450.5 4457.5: 64.56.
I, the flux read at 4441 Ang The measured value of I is 61.55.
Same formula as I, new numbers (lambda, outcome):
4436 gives 59.93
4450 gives 66.01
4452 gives 62.65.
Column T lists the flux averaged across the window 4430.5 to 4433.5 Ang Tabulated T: 63.1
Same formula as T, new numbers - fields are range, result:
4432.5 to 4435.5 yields 58.6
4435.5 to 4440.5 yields 64.3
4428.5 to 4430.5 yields 64.7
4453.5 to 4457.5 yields 59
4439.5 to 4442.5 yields 62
